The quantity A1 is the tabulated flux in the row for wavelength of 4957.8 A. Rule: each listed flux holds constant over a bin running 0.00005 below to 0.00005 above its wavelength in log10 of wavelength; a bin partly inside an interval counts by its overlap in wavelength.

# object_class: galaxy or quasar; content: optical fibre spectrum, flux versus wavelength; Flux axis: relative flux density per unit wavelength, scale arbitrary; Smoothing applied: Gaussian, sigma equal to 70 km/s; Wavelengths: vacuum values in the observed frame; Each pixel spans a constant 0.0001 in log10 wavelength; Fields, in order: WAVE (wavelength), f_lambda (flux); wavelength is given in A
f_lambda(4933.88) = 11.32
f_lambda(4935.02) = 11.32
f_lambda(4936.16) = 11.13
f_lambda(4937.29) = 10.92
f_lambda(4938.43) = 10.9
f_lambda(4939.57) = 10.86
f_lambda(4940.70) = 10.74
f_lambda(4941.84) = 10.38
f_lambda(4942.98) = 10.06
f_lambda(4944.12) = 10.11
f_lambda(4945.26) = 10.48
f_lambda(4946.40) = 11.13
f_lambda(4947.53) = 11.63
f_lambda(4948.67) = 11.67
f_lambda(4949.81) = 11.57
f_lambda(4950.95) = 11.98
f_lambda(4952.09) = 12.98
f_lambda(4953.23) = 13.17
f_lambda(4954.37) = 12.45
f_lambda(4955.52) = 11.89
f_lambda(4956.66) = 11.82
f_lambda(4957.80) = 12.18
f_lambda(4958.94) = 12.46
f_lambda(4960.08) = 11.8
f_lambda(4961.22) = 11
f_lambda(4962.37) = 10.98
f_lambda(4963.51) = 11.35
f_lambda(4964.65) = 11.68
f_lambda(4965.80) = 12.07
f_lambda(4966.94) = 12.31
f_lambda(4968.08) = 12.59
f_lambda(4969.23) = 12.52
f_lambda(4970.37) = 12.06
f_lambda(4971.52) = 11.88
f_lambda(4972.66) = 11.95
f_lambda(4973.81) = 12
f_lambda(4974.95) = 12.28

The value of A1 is 12.18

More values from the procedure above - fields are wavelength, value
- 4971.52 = 11.88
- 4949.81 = 11.57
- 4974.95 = 12.28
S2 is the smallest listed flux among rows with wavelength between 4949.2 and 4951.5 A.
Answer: 11.57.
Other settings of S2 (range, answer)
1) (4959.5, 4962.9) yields 10.98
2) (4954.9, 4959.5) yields 11.82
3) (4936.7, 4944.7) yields 10.06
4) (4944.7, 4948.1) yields 10.48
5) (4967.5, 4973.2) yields 11.88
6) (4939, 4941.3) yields 10.74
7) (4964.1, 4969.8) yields 11.68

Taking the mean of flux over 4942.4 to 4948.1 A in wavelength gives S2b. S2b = 10.7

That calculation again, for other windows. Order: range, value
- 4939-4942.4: 10.7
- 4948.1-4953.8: 12.3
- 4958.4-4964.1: 11.5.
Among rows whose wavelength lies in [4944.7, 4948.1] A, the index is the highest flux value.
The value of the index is 11.63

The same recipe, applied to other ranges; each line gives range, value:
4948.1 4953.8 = 13.17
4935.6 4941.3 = 11.13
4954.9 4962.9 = 12.46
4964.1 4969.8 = 12.59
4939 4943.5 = 10.86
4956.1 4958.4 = 12.18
